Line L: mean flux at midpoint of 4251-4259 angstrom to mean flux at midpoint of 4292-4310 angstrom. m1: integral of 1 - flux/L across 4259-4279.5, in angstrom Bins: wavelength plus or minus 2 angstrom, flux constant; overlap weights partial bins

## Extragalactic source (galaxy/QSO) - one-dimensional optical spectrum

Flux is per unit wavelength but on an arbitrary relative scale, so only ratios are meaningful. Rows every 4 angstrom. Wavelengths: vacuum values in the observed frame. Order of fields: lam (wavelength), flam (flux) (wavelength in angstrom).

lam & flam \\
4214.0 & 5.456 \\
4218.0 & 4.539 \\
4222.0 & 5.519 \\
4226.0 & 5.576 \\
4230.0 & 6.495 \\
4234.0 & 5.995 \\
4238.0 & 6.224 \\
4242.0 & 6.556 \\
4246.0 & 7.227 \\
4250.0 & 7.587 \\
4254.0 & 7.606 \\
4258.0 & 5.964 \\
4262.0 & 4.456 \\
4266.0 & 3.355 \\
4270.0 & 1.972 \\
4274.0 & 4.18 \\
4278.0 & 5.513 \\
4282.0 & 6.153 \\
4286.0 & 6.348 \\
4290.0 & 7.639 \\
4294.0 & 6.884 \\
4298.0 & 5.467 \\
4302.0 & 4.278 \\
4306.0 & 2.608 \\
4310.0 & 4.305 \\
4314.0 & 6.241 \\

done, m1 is 7.6 angstrom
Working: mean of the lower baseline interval 6.99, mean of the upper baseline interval 4.75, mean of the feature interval 3.96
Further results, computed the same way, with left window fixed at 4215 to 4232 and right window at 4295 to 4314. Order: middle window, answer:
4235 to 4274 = -3.1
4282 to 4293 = -4.9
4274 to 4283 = -1.1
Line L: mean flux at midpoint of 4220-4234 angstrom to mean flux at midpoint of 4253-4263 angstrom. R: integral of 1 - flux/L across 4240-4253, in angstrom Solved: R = -2.6 angstrom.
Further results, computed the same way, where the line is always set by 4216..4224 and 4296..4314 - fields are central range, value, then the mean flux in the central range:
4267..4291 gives -2.9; 5.12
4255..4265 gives -1.1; 5.26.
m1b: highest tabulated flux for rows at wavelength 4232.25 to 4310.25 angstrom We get 7.639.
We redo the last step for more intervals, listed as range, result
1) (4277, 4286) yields 6.348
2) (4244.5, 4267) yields 7.606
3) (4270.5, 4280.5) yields 5.513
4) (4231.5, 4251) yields 7.587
